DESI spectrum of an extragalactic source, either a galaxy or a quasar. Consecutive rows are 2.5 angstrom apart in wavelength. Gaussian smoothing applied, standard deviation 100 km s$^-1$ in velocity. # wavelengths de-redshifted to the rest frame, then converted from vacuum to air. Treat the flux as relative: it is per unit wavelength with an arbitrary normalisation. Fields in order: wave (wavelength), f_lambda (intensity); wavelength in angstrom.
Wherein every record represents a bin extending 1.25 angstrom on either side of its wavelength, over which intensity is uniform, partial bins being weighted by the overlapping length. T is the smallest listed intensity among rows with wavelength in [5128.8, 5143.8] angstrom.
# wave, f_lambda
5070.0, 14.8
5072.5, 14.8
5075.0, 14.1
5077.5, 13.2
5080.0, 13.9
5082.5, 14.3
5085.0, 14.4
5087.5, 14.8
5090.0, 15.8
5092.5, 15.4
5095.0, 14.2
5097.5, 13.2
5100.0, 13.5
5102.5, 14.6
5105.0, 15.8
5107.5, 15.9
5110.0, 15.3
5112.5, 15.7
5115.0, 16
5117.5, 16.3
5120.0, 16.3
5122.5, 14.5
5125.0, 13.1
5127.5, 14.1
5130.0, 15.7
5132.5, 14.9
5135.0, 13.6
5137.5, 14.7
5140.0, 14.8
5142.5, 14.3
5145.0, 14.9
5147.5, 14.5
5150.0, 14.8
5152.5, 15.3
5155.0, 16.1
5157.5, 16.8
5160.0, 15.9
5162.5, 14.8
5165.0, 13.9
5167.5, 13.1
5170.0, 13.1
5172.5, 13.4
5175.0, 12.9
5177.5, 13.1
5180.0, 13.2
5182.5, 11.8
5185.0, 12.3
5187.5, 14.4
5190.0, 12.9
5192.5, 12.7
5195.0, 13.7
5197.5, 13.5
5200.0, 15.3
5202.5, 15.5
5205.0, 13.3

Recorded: 13.6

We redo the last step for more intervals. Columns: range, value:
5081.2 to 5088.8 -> 14.3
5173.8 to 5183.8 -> 11.8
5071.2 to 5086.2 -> 13.2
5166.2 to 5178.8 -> 12.9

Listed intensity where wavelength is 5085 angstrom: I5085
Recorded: 14.4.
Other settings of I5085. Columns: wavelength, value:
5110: 15.3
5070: 14.8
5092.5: 15.4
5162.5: 14.8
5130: 15.7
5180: 13.2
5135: 13.6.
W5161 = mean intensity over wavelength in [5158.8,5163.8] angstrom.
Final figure 15.3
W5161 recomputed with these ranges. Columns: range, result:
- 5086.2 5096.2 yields 15.1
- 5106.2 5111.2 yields 15.6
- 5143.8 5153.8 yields 14.9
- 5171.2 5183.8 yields 12.9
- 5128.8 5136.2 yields 14.7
